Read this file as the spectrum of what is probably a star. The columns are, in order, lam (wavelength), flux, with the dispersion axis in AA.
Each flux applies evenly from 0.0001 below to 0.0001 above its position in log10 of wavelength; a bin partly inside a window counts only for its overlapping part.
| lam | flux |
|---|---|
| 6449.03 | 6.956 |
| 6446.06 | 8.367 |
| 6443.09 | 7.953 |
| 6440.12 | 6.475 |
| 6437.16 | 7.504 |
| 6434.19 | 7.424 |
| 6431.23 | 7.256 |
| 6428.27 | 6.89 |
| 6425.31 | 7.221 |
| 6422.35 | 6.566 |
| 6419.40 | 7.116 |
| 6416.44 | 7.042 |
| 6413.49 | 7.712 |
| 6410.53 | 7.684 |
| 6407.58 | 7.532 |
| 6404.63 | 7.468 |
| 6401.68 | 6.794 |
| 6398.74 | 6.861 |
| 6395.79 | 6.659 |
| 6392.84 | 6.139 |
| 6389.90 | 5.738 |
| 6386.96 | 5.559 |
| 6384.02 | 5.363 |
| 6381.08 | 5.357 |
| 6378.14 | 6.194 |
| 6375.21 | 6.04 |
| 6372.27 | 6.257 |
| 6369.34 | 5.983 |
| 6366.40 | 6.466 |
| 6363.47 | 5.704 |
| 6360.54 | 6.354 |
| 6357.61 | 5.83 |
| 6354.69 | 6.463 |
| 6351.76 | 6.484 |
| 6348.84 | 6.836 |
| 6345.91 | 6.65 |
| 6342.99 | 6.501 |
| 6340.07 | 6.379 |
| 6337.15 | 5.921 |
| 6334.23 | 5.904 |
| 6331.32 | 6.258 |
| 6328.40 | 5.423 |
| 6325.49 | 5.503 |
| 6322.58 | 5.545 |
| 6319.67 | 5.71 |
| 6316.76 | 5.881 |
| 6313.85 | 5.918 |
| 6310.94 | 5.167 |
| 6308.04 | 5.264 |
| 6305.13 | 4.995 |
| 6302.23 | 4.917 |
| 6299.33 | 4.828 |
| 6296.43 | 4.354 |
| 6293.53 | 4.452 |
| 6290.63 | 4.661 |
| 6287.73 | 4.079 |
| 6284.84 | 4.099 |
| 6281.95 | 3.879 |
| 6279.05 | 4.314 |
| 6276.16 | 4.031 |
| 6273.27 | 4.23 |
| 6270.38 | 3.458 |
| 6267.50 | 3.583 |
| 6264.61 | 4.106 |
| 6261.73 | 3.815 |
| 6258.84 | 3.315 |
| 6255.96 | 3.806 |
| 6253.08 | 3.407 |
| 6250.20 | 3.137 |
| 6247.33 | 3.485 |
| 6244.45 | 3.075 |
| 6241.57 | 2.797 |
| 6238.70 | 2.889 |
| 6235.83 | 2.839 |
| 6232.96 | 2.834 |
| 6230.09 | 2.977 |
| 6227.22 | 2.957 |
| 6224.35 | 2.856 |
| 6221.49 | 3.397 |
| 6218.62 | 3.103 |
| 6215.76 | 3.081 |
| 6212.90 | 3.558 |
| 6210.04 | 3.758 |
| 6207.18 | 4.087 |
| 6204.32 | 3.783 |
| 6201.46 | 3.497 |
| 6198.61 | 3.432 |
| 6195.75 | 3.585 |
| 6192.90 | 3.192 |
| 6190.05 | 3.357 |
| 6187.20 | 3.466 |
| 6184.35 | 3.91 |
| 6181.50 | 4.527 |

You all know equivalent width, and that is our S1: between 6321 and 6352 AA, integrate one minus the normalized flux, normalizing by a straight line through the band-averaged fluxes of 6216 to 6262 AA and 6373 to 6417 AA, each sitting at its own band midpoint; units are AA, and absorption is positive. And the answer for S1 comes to -5.0 AA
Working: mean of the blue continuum 3.15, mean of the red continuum 6.53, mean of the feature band 6.11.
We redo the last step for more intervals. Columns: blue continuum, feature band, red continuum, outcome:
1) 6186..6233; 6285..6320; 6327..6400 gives 0.6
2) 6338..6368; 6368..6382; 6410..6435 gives 1.3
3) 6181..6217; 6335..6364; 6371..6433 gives -2.3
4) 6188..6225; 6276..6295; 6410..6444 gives 2.3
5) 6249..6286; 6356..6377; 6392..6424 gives 0.0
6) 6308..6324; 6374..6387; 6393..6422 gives 1.9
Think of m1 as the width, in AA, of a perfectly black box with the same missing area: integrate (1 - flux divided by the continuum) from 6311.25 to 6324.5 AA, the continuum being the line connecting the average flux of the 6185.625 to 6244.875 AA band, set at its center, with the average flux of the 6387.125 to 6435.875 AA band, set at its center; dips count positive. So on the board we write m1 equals -1.3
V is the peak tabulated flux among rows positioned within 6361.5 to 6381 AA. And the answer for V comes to 6.466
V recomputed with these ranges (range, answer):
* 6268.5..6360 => 6.836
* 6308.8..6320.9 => 5.918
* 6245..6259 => 3.806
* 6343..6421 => 7.712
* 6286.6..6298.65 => 4.661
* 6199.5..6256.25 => 4.087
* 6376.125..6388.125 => 6.194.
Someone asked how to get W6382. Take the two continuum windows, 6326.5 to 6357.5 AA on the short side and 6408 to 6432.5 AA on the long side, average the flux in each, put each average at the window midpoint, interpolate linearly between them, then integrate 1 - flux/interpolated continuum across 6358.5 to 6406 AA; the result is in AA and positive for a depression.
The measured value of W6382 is 4.0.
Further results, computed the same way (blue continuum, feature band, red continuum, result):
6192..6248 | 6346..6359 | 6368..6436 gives -1.6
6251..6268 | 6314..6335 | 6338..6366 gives -0.8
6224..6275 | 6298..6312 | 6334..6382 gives -0.7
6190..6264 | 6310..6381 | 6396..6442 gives -4.7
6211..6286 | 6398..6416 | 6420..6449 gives -1.7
